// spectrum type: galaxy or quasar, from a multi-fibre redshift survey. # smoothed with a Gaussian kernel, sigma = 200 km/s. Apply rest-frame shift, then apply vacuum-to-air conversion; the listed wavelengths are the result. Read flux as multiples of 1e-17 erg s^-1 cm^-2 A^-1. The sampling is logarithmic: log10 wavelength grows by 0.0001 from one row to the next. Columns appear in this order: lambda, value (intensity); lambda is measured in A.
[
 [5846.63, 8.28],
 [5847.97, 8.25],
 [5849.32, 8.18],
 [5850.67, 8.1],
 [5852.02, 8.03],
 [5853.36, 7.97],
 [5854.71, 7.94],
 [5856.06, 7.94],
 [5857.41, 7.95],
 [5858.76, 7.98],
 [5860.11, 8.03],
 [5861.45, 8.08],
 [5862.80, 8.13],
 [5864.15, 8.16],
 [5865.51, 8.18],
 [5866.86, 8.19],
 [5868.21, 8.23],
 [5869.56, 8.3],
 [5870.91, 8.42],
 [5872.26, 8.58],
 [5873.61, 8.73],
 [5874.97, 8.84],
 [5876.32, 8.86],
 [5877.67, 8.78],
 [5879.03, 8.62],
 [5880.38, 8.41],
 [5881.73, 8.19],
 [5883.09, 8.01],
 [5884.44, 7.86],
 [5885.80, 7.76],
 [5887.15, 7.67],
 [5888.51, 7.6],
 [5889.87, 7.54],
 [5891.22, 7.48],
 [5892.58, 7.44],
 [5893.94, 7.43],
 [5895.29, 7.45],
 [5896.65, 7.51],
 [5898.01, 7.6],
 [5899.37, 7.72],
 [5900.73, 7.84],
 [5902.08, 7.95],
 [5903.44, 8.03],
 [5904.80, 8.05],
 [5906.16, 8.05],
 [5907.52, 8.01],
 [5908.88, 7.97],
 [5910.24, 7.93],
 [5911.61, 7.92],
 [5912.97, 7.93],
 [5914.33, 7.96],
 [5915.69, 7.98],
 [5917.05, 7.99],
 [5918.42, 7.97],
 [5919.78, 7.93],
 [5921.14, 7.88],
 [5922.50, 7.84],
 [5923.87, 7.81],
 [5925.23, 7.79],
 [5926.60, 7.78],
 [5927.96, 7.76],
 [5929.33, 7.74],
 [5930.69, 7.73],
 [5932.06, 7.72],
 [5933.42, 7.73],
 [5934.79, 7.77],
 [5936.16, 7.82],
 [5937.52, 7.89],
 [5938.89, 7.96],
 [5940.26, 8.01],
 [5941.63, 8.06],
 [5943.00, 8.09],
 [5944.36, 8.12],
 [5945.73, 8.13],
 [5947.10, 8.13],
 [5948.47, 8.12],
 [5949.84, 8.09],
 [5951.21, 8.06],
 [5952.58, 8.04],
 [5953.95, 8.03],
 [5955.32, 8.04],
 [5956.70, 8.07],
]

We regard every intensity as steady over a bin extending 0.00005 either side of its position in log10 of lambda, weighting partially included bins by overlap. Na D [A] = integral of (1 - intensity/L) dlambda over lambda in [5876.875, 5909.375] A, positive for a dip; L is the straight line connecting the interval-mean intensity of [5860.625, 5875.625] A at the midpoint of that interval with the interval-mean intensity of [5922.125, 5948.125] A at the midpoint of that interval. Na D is 1.19 A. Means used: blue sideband 8.35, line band 7.88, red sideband 7.89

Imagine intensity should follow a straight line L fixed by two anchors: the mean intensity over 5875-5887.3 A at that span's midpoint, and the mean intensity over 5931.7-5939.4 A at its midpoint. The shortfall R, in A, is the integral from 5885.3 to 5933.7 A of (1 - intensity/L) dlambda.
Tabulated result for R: 1.5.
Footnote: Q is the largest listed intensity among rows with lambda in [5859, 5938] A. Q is 8.86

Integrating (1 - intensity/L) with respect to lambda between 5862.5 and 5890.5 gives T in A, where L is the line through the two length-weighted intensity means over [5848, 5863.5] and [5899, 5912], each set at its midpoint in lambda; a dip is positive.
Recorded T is -0.8 A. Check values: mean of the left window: 8.04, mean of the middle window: 8.24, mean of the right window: 7.95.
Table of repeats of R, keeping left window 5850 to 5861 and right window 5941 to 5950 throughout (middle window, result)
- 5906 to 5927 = 0.4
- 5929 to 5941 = 0.4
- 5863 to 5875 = -0.5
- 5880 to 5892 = 0.3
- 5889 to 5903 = 0.8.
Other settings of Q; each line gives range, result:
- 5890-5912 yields 8.05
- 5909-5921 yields 7.99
